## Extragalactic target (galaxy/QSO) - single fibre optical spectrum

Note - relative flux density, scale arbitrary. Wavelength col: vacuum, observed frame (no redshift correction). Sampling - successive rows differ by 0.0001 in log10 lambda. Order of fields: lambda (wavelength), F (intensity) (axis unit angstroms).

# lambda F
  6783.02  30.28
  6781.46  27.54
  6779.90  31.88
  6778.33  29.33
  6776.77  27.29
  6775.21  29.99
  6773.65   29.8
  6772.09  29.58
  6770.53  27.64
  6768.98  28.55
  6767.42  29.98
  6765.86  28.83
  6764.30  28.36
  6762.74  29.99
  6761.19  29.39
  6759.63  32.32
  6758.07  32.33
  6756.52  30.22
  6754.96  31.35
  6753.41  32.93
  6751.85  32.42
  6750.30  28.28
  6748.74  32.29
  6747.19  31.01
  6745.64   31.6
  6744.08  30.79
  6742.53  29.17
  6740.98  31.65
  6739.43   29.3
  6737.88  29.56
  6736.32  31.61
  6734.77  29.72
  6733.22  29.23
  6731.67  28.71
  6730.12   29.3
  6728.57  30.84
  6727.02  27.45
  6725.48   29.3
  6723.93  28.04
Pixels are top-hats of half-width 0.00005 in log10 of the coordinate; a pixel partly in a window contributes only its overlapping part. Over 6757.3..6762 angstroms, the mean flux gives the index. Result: 31.3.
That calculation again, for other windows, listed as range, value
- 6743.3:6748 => 31.2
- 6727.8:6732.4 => 29.6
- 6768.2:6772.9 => 28.6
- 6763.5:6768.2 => 29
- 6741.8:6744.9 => 30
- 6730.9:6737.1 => 29.8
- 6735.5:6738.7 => 30.5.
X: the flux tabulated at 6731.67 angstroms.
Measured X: 28.71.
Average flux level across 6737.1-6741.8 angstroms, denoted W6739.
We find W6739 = 30.2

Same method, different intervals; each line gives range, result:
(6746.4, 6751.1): 30.6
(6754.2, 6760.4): 31.5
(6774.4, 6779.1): 28.9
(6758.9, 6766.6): 29.8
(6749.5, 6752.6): 30.3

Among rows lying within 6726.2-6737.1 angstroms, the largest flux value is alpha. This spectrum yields 31.61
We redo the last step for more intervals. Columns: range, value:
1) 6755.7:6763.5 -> 32.33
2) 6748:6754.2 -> 32.93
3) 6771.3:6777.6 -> 29.99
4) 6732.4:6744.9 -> 31.65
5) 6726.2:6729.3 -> 30.84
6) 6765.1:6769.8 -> 29.98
